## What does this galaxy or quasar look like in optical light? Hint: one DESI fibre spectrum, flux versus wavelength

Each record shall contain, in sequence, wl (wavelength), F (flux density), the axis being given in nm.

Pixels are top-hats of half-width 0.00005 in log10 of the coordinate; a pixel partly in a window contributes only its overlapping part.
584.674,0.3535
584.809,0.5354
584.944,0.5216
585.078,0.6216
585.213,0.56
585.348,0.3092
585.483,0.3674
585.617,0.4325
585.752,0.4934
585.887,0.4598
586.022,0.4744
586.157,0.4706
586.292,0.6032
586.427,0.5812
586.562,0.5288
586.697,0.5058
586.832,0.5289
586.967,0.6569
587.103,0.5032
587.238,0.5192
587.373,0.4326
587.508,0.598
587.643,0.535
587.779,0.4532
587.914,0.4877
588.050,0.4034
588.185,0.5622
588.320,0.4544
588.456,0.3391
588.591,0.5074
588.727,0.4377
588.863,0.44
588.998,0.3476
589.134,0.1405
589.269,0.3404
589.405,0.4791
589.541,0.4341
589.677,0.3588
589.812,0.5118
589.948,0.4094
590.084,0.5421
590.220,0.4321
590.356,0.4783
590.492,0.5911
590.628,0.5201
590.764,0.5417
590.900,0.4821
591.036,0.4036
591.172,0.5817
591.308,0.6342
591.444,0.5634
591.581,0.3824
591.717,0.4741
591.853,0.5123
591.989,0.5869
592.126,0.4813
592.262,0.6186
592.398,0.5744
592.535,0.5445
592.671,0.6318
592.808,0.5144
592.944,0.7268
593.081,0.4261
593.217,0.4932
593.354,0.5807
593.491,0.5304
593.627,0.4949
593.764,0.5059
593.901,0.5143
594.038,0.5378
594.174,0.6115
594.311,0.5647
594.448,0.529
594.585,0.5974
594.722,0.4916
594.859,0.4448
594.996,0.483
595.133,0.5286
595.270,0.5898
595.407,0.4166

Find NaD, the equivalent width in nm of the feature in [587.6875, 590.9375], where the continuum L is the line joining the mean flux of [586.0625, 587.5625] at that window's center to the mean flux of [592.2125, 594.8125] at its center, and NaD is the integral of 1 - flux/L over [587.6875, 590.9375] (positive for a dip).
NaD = 0.58 nm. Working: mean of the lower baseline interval 0.537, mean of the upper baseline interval 0.551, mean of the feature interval 0.446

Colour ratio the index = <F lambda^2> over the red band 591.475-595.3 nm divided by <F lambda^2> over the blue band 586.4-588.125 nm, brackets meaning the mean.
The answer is 1.1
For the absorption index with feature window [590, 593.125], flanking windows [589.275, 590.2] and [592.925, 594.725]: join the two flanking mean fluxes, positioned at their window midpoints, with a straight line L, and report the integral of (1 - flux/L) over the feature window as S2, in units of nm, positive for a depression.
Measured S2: -0.283 nm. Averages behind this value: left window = 0.447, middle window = 0.533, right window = 0.54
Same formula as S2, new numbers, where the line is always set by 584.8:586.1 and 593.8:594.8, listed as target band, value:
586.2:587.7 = -0.17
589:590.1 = 0.25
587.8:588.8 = 0.08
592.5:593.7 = -0.03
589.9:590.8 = 0.02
